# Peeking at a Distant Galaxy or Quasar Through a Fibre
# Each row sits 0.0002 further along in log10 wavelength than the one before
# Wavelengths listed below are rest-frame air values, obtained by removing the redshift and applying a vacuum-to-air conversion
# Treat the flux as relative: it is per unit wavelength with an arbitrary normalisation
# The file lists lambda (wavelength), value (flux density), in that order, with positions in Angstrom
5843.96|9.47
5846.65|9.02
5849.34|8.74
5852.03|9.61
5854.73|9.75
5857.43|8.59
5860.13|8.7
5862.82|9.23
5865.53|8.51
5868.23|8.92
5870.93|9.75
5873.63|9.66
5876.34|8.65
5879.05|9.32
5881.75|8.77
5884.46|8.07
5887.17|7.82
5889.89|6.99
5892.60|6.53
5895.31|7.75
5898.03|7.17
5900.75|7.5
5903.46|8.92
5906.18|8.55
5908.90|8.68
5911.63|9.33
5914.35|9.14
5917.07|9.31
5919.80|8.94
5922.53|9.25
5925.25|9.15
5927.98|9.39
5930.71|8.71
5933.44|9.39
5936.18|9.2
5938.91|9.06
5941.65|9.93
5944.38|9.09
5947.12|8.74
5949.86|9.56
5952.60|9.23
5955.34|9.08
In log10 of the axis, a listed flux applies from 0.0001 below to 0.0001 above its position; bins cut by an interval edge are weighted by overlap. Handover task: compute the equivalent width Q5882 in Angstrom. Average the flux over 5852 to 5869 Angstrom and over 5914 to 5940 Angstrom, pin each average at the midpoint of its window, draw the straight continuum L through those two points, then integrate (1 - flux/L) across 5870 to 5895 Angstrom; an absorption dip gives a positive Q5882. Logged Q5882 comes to 1.9 Angstrom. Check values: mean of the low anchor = 9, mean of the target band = 8.35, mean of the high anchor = 9.16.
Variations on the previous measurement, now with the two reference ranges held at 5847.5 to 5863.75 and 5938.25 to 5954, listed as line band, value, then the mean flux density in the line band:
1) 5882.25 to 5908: 4.00 Angstrom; 7.75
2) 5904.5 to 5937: 0.51 Angstrom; 9.08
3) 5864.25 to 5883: 0.10 Angstrom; 9.09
